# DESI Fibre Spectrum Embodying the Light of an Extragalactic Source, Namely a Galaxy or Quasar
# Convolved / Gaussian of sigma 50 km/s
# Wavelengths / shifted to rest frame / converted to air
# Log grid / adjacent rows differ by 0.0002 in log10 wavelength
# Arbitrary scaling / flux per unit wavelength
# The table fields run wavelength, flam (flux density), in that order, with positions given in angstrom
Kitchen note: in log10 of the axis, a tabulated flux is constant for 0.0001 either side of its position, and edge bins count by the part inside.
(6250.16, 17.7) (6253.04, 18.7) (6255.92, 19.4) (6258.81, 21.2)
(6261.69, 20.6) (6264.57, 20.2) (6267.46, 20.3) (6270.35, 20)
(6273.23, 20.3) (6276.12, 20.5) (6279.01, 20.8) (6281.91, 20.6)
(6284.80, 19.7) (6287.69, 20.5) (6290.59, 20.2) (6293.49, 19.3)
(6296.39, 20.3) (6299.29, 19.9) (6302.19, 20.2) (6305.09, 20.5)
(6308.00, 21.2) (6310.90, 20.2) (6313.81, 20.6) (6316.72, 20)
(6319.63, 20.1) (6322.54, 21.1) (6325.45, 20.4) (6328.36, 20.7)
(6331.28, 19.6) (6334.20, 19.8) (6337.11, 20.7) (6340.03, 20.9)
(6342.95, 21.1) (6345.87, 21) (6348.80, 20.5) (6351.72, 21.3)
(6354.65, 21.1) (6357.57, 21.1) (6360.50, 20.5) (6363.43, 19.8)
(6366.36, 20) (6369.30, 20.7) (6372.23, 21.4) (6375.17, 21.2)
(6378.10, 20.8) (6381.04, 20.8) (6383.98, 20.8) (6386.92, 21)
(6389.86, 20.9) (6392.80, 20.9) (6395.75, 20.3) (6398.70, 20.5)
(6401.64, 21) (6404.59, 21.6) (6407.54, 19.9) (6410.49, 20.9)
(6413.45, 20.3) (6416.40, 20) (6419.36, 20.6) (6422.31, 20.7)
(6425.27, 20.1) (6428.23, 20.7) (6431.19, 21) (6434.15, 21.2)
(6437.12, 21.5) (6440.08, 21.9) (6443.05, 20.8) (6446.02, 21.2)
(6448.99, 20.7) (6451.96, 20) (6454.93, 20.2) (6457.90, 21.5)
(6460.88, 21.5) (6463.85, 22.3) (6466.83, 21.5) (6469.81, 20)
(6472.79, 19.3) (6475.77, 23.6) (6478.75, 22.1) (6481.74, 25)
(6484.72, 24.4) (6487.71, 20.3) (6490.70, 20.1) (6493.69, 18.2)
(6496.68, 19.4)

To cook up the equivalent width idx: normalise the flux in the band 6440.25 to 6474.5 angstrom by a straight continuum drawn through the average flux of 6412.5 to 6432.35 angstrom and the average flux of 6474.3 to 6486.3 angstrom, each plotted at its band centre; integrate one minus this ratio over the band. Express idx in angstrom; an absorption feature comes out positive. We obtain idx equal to 2.4 angstrom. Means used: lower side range 20.5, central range 20.9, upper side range 23.8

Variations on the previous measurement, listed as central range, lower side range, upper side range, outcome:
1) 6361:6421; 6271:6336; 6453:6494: 0.7 angstrom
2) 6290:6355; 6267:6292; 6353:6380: 0.2 angstrom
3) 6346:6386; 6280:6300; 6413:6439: -0.7 angstrom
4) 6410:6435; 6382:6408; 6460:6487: 0.8 angstrom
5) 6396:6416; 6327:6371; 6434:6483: 0.4 angstrom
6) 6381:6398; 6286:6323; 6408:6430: -0.3 angstrom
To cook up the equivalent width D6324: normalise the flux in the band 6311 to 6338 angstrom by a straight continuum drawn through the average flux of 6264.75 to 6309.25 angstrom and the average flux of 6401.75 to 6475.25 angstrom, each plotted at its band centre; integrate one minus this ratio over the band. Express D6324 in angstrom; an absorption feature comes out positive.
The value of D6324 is 0.1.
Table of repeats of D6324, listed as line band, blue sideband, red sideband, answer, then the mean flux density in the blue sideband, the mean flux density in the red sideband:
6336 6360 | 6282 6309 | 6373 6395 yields -0.4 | 20.2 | 20.9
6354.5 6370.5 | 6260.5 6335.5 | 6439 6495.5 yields 0.1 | 20.3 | 21.3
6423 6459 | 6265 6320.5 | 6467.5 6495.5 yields 0.5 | 20.3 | 21.4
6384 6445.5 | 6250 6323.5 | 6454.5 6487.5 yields 1.8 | 20.2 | 21.9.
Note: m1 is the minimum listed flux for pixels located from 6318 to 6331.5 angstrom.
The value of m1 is 19.6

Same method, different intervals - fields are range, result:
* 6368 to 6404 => 20.3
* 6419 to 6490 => 19.3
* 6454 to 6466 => 20.2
